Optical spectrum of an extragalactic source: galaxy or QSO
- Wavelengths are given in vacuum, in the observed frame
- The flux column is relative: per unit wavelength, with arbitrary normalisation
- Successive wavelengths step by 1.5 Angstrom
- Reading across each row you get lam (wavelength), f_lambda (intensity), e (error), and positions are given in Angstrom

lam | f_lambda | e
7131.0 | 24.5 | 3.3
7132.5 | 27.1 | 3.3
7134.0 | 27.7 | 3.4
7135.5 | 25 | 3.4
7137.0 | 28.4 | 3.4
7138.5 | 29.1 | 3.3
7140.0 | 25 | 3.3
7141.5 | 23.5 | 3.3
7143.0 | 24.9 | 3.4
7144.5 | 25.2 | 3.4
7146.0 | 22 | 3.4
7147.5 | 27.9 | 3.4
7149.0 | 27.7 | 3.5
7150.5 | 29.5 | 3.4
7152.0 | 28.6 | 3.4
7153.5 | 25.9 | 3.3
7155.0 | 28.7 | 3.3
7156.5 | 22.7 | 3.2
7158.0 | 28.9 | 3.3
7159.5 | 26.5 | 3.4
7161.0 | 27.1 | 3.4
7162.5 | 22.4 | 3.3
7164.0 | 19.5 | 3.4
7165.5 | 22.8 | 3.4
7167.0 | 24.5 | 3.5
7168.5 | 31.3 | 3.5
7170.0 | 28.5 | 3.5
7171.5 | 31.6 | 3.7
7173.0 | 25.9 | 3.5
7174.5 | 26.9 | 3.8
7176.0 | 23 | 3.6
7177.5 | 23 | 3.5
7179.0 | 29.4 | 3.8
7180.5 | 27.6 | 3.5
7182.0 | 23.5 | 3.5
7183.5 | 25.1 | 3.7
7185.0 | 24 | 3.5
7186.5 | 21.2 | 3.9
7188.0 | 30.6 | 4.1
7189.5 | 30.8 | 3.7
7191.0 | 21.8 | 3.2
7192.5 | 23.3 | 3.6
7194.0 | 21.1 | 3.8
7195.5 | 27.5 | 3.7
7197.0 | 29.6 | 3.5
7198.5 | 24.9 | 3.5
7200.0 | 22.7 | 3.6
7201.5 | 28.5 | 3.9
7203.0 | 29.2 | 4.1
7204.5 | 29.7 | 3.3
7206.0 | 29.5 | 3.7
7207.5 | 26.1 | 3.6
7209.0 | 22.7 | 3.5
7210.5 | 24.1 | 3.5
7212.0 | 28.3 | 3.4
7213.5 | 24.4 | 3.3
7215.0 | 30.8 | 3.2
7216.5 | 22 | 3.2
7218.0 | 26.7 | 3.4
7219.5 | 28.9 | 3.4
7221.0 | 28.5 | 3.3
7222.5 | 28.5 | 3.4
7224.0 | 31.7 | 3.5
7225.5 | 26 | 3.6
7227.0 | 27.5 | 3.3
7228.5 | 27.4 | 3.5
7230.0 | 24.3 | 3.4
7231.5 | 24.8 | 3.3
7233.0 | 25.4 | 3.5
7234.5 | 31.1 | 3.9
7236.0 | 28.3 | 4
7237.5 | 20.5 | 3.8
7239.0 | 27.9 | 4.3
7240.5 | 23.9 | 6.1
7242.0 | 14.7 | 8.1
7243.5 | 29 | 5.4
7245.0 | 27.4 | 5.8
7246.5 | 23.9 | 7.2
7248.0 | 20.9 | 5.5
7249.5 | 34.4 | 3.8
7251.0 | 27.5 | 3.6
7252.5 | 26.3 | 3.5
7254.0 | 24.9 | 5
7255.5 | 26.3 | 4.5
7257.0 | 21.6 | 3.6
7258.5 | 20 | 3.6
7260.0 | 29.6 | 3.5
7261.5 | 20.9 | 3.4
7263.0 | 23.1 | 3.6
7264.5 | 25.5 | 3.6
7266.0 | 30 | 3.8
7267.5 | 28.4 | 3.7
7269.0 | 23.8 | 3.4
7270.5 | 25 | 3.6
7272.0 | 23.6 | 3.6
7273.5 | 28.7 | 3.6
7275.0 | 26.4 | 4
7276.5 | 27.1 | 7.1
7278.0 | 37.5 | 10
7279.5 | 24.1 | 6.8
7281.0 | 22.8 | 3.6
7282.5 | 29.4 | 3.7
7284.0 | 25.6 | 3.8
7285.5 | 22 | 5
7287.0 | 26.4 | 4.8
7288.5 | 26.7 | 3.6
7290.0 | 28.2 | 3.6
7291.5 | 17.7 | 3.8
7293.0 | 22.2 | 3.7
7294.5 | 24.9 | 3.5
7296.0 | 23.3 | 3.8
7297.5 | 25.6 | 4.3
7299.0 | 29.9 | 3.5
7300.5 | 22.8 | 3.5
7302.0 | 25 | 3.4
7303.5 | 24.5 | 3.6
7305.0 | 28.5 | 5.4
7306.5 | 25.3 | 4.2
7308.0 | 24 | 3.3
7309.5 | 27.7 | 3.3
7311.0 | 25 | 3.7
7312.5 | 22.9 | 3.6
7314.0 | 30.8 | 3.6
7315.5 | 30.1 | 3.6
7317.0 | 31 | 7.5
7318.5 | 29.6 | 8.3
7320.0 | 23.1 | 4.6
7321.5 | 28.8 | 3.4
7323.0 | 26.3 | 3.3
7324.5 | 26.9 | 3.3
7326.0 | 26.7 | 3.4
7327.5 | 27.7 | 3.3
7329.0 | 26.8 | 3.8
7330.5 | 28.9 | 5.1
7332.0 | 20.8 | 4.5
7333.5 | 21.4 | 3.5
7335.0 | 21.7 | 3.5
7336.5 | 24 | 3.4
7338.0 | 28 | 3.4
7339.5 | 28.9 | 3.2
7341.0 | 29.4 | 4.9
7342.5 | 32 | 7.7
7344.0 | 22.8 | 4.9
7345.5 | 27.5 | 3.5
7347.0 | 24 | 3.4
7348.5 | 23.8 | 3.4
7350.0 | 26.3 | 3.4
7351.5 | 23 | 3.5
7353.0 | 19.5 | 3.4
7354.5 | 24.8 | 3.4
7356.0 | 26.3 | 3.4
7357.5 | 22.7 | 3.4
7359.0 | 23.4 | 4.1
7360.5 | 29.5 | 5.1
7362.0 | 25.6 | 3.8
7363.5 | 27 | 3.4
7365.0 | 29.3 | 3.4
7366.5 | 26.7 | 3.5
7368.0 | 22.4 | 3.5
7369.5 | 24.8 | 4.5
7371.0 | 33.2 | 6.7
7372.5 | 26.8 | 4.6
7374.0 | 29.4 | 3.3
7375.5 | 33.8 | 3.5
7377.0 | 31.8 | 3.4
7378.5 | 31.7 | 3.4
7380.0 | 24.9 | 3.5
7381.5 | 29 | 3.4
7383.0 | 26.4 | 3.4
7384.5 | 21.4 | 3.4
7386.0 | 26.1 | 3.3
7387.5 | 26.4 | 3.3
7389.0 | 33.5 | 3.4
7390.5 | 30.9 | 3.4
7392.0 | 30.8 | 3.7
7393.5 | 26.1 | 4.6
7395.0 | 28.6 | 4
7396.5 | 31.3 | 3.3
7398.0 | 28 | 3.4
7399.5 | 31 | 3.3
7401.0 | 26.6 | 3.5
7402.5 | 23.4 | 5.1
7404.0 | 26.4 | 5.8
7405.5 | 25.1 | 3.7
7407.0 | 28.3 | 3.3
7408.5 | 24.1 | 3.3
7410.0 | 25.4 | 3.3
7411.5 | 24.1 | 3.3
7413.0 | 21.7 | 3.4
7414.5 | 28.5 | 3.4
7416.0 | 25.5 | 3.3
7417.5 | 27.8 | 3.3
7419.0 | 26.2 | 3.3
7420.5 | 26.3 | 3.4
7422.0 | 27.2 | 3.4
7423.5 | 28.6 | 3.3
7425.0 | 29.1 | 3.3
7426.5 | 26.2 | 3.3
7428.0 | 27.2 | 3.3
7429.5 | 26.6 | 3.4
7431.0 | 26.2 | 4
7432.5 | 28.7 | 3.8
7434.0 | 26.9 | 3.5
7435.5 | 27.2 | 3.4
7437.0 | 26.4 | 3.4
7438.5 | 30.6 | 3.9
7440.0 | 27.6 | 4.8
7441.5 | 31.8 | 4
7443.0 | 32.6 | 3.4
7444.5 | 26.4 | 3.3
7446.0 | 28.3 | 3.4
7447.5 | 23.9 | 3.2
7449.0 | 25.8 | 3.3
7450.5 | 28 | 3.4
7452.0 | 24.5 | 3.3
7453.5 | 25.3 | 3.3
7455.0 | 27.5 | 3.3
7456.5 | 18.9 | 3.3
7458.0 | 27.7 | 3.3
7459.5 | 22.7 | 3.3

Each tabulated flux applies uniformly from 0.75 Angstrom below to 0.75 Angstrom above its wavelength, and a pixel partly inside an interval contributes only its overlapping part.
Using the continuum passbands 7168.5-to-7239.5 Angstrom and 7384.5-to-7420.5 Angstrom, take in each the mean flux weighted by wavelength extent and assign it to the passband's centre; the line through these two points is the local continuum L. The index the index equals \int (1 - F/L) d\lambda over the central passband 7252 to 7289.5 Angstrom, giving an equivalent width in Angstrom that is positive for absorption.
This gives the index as 1.2 Angstrom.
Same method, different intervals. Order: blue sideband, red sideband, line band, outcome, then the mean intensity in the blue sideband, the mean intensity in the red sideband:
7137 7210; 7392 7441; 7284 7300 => 1.12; 26.1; 27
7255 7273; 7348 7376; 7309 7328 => -1.36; 24.9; 26.2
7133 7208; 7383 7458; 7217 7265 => 1.08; 26.2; 27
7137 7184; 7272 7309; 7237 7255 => 0.47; 26.1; 25.7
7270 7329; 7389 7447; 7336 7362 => 1.10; 26.3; 27.5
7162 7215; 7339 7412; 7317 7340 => 0.56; 25.9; 27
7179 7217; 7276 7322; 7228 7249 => 0.85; 26.1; 26.2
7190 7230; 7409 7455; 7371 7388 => -0.83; 26.6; 27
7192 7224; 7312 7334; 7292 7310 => 1.13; 26.7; 26.9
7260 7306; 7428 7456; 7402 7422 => 1.02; 25.7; 27.4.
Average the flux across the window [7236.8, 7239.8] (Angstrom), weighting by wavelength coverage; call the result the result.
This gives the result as 24.3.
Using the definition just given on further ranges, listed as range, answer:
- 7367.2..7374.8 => 27.4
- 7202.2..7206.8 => 29.4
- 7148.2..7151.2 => 28.6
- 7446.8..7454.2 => 25.5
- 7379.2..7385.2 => 25.5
